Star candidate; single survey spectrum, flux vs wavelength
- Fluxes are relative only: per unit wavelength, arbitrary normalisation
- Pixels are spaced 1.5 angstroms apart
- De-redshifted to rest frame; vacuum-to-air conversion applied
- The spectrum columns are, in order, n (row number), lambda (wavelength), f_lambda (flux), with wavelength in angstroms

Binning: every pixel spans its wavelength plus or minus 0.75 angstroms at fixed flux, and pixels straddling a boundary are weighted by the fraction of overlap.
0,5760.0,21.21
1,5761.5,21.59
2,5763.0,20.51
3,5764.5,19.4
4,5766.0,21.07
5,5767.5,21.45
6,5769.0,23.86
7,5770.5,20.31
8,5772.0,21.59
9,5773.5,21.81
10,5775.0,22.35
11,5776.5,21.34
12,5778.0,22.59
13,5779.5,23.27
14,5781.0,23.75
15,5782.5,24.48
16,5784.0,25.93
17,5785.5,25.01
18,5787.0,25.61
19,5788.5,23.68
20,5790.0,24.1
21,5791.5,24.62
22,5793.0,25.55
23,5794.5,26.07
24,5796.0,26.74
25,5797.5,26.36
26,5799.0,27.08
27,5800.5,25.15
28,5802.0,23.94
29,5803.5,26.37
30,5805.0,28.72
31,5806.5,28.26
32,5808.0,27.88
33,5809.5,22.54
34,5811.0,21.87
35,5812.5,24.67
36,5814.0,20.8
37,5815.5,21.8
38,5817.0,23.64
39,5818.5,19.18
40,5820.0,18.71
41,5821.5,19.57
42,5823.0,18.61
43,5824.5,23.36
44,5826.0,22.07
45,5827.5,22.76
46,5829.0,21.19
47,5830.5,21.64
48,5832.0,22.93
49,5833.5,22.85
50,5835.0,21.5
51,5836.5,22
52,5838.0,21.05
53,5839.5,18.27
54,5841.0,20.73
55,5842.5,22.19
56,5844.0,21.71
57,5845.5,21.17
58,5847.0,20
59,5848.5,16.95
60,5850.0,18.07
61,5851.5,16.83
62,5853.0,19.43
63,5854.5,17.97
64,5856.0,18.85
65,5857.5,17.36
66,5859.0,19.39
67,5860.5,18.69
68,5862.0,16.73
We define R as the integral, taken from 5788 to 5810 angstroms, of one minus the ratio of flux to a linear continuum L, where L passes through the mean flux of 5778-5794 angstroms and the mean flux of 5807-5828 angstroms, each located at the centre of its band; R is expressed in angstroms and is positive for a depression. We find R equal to -2.2 angstroms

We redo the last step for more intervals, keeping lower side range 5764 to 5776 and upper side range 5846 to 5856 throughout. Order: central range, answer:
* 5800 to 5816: -3.8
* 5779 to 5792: -2.2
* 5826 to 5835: -1.4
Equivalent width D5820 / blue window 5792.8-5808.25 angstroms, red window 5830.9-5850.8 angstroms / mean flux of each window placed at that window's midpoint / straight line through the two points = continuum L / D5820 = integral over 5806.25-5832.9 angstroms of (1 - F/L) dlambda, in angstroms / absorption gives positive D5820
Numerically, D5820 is 1.8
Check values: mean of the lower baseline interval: 26.5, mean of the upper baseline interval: 20.7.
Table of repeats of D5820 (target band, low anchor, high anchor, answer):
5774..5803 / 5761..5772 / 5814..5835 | -4.5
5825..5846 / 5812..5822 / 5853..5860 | -1.8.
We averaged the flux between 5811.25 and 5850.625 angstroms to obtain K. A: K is 21.1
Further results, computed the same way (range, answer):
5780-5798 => 25.1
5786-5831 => 23.8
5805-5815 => 24.6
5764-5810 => 24.3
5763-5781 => 21.8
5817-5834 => 21.3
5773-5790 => 23.7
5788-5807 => 25.9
